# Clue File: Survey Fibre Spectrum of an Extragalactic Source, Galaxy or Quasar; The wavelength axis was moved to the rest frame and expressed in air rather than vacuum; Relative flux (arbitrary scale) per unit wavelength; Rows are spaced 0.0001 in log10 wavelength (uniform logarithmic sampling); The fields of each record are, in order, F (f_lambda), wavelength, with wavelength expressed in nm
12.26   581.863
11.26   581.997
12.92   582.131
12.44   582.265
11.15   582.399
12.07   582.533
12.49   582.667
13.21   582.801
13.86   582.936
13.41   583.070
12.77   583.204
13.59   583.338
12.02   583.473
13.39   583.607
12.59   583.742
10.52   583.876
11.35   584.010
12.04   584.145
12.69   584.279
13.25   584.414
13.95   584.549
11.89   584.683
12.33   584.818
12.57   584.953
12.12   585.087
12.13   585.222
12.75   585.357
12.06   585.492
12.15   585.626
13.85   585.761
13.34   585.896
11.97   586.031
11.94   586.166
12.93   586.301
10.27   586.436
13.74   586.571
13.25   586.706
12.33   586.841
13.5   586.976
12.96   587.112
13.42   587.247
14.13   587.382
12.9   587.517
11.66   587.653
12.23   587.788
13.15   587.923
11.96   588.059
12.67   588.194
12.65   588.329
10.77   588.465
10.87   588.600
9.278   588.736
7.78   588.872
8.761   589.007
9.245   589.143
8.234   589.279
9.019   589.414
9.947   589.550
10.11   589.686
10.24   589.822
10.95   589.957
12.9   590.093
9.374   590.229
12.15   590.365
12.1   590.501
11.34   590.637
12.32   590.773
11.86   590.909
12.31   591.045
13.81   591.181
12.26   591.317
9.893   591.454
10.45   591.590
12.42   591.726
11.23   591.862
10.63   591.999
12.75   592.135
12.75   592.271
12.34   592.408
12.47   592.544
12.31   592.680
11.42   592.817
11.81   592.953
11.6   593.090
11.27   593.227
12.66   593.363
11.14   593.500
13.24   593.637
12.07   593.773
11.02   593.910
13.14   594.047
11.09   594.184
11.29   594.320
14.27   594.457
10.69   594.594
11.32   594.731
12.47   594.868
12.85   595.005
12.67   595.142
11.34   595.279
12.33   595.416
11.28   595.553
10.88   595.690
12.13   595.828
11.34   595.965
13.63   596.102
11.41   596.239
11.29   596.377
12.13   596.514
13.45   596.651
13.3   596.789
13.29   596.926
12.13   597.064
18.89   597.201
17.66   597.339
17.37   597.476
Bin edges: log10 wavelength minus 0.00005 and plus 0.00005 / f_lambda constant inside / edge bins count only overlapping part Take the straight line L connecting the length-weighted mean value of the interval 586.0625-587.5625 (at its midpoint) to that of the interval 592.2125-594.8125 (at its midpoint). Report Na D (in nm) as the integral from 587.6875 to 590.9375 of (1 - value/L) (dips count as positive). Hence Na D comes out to 0.44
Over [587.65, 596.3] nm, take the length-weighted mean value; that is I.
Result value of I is 11.5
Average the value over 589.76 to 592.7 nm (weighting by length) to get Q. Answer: 11.8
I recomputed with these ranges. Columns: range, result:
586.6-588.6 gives 12.6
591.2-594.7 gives 11.9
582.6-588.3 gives 12.7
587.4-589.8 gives 10.7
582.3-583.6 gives 12.8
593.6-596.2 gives 12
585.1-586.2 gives 12.5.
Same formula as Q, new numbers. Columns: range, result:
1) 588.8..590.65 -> 10.1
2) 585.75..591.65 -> 11.6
